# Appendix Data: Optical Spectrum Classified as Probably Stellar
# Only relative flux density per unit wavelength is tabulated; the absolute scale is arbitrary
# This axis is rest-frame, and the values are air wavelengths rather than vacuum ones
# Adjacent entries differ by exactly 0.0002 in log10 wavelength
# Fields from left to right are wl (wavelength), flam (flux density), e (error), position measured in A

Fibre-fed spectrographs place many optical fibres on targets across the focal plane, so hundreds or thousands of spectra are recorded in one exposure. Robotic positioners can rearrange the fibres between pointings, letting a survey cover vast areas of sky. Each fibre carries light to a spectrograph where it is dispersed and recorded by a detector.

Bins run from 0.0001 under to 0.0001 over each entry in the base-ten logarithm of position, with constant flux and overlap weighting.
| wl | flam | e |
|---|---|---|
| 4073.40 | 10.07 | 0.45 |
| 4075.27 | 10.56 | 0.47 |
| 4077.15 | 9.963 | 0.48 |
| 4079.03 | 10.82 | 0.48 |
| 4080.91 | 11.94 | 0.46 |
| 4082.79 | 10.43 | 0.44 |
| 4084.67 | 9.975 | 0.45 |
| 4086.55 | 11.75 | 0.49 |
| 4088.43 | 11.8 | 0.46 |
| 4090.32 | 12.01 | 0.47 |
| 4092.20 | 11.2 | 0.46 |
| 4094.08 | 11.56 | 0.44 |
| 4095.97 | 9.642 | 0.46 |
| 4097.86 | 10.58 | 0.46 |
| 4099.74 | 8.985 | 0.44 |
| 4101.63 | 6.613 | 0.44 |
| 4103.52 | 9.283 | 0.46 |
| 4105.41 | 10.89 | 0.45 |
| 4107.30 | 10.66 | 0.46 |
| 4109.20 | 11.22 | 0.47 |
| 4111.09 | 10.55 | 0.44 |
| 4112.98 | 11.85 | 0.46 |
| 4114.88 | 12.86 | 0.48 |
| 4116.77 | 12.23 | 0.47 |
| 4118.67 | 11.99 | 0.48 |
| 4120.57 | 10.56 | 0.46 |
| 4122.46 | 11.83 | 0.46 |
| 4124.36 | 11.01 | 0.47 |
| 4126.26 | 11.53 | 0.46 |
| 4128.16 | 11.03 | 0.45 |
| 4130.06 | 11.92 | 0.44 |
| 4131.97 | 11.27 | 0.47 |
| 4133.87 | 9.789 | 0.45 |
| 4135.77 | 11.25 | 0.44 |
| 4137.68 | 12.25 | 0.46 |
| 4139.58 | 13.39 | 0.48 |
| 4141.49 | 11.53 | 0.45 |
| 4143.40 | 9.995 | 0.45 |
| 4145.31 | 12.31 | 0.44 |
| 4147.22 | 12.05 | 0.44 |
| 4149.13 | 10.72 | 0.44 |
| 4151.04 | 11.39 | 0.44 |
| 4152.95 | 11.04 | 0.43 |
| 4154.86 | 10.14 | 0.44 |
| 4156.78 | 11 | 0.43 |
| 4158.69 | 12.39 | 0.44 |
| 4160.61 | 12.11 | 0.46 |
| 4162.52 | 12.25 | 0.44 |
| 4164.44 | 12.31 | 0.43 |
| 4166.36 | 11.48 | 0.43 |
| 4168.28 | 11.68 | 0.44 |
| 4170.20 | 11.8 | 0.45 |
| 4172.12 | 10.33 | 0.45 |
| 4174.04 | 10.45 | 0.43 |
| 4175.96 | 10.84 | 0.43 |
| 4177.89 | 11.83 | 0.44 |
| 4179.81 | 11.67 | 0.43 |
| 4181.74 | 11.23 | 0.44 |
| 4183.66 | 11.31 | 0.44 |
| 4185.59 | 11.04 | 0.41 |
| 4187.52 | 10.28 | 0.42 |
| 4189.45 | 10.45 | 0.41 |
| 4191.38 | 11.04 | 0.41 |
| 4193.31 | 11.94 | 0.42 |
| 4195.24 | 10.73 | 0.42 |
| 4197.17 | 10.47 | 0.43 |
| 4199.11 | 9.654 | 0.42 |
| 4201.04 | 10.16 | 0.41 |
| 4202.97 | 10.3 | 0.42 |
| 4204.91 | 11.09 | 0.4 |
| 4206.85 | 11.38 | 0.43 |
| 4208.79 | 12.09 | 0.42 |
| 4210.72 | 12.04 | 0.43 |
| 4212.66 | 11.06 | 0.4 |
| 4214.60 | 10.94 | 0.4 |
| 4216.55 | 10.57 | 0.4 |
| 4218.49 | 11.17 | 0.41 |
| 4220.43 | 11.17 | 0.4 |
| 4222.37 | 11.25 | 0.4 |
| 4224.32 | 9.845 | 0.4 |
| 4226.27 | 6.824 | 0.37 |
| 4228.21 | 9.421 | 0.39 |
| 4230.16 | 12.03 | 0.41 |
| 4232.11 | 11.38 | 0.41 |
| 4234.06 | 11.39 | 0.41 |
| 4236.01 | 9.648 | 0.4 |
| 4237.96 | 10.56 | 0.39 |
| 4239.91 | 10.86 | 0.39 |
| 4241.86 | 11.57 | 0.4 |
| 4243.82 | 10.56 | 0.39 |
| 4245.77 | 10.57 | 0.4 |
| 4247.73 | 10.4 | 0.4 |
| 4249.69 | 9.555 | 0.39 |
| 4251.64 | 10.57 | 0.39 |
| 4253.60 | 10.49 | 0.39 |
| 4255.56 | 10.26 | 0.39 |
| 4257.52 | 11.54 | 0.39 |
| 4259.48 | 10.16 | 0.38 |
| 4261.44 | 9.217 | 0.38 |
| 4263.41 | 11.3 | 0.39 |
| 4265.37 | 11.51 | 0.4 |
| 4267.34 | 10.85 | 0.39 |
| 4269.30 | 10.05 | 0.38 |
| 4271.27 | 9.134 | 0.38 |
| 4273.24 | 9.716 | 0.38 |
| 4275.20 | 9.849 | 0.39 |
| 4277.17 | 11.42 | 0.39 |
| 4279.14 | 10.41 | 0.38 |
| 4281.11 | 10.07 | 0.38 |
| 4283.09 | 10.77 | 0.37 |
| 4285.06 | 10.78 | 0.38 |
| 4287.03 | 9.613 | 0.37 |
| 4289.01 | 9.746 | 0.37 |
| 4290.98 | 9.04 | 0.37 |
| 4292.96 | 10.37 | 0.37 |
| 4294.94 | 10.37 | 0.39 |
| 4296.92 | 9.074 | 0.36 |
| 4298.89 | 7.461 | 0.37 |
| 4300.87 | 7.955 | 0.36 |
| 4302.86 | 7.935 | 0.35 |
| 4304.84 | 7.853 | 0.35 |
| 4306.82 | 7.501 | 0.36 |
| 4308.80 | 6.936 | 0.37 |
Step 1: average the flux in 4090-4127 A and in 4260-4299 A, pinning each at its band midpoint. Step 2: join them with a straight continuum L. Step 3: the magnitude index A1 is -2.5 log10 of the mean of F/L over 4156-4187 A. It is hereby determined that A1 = -0.09 mag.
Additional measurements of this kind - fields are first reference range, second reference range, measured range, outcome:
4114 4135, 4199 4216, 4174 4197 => 0.01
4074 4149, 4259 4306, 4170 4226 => -0.05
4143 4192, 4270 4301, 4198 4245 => -0.01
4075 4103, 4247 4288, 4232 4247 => -0.04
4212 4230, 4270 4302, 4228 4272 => -0.06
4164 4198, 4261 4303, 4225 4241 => 0.02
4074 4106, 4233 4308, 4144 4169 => -0.13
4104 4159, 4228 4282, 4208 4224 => -0.04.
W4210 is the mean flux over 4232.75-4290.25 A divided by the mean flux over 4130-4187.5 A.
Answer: 0.9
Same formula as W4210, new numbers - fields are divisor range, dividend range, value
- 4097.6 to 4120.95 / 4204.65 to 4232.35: 1.01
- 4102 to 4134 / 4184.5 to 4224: 0.98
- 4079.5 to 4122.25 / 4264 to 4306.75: 0.89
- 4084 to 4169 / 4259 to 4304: 0.88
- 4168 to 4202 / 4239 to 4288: 0.96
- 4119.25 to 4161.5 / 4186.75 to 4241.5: 0.94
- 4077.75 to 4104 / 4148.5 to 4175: 1.08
